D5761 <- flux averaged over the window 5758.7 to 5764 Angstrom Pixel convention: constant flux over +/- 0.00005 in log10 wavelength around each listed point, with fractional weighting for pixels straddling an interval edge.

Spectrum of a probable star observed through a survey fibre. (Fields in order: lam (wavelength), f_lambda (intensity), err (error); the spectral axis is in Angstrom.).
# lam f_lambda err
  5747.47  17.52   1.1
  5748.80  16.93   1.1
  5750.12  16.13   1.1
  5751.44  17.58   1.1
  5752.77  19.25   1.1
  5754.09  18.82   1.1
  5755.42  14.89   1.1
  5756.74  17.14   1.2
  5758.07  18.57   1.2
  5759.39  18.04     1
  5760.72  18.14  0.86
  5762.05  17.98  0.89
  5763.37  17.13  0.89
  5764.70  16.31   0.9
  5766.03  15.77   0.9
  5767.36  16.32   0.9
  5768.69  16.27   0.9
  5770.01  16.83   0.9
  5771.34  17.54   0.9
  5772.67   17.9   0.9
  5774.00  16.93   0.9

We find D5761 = 17.9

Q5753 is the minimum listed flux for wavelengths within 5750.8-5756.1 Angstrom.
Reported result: 14.89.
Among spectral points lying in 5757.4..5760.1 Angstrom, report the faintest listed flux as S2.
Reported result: 18.04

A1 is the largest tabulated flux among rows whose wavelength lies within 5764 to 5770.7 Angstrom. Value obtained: 16.83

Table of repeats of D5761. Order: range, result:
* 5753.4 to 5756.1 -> 16.9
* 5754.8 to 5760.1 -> 17.2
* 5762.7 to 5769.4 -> 16.4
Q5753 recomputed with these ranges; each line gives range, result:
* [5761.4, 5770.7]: 15.77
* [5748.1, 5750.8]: 16.13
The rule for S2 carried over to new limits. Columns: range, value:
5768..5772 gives 16.27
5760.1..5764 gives 17.13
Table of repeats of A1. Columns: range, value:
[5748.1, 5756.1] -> 19.25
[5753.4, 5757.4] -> 18.82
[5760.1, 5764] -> 18.14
